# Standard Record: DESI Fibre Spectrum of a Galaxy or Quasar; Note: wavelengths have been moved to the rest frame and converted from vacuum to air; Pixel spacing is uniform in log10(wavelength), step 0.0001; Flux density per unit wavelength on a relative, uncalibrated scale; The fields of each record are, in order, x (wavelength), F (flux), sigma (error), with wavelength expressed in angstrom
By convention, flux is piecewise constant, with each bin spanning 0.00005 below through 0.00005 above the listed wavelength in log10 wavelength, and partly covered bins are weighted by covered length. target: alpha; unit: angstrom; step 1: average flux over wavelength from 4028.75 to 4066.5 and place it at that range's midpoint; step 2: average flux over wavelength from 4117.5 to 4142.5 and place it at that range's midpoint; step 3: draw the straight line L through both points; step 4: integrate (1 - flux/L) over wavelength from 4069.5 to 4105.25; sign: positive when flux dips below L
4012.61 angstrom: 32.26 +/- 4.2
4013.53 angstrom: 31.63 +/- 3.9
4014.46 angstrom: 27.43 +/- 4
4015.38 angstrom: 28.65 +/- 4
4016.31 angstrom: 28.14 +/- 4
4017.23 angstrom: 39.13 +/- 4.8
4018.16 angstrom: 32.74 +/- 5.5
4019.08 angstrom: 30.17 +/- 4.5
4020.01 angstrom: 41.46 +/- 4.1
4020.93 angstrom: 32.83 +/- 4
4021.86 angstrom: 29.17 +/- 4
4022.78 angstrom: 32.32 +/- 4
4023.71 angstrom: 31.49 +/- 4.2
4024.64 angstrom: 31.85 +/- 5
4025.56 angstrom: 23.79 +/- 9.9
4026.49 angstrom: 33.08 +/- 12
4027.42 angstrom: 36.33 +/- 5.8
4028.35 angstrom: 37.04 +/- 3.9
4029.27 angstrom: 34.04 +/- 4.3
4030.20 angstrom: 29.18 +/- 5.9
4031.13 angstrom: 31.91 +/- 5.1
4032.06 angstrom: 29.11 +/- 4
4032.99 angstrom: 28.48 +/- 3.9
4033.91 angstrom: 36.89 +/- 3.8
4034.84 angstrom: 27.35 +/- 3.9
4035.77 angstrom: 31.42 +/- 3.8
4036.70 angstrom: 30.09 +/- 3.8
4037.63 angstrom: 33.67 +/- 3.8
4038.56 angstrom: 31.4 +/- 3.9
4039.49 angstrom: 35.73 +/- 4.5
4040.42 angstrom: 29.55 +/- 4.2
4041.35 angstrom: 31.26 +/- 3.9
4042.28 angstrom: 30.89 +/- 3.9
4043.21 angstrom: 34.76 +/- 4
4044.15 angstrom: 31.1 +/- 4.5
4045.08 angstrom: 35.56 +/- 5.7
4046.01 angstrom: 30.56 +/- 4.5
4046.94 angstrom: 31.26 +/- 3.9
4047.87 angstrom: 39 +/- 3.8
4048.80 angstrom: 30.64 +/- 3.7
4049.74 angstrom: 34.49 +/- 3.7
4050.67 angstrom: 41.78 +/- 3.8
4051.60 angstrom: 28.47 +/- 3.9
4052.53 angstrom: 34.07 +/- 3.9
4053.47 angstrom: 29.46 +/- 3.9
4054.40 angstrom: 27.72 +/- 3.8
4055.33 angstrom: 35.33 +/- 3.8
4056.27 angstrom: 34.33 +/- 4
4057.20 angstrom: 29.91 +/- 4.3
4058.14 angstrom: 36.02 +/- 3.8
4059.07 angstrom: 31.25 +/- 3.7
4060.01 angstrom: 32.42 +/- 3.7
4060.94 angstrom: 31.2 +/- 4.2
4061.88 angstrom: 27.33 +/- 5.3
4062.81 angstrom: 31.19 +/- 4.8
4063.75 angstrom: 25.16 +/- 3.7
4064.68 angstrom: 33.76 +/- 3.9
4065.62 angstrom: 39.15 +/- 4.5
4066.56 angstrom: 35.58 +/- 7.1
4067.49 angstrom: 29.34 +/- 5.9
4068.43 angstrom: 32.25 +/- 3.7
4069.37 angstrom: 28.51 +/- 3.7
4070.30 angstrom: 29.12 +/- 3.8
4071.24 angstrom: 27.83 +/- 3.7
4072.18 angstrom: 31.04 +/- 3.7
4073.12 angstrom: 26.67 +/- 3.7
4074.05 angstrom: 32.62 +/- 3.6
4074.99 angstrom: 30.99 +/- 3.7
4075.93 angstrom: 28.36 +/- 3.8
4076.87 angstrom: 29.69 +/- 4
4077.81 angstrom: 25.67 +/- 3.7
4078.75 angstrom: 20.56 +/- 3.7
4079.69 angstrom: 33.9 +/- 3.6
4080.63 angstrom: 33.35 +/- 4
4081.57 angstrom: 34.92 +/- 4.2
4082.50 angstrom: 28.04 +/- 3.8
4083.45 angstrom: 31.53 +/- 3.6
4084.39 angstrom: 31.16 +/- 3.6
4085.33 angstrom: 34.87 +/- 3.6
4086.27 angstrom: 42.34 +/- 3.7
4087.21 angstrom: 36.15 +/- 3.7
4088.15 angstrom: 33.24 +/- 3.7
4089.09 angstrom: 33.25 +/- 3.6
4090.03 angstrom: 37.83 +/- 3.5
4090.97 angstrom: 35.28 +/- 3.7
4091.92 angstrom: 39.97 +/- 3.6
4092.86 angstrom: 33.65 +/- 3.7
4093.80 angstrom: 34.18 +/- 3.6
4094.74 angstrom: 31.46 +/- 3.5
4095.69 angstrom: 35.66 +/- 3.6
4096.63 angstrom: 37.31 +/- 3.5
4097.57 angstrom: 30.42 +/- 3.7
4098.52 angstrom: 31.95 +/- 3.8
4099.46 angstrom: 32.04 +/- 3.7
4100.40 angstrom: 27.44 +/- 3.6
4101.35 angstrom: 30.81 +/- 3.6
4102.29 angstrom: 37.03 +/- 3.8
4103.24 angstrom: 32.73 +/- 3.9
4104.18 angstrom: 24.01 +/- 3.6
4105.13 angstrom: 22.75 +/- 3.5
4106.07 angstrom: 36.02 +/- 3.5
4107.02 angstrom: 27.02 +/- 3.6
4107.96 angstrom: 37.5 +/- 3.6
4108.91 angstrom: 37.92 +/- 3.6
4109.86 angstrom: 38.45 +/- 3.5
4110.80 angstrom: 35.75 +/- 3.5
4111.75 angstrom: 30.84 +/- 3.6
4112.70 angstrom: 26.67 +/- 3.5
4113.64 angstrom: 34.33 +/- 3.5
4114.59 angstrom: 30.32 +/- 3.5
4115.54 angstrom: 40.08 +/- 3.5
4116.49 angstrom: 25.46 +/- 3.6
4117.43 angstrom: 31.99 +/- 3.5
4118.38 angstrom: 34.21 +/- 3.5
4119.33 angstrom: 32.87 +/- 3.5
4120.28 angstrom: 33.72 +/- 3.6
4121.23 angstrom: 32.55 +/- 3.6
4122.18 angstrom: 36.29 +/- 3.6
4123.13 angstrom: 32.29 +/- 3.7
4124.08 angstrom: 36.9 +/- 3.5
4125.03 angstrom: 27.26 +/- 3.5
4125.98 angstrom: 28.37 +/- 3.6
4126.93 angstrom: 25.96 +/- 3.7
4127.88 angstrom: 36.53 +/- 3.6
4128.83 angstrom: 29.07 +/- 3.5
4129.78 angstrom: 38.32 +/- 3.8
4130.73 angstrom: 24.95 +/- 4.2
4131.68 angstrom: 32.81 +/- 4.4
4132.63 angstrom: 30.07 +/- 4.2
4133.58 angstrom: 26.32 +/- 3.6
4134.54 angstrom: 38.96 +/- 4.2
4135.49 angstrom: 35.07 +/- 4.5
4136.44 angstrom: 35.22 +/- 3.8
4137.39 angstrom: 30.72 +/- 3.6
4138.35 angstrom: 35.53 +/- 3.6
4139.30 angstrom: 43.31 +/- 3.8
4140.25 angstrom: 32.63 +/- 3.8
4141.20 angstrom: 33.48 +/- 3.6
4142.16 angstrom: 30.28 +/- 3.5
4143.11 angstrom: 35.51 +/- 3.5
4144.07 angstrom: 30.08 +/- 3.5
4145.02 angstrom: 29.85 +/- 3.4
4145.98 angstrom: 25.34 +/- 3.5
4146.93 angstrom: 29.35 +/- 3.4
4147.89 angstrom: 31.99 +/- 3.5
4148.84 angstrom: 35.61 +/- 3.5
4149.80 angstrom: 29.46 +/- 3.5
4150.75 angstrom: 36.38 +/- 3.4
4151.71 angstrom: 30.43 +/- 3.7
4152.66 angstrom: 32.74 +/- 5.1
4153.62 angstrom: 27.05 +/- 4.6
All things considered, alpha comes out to 0.7 angstrom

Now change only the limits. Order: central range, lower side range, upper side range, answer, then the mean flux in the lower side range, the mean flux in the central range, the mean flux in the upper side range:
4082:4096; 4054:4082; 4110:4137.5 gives -1.42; 30.8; 34.6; 32.3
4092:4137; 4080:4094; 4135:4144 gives 2.75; 34.7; 32.4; 34.4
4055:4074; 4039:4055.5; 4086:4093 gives 1.61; 32.8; 31.4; 36.4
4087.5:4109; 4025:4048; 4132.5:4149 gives -0.33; 32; 33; 32.7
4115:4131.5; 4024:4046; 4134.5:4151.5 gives 0.35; 31.9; 32.2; 33.1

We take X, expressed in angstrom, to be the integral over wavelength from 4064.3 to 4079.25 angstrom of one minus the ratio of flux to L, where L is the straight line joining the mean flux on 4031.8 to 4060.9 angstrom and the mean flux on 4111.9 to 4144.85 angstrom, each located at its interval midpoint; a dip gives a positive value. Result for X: 1.1 angstrom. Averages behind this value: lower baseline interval 32.4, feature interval 30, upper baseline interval 32.6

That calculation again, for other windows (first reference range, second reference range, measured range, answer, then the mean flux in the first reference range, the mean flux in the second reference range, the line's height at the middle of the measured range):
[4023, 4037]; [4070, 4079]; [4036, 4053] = -1.4 angstrom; 31.5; 28.4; 30.5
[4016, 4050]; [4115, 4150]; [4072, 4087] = 0.6 angstrom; 32.4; 32.4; 32.4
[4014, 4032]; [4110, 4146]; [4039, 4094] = 0.0 angstrom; 32.1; 32.5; 32.3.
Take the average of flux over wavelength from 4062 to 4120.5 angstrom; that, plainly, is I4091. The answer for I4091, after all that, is 32.2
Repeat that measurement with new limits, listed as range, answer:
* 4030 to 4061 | 32.3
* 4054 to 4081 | 30.7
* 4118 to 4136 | 32.2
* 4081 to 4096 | 34.6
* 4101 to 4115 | 32.2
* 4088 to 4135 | 32.6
